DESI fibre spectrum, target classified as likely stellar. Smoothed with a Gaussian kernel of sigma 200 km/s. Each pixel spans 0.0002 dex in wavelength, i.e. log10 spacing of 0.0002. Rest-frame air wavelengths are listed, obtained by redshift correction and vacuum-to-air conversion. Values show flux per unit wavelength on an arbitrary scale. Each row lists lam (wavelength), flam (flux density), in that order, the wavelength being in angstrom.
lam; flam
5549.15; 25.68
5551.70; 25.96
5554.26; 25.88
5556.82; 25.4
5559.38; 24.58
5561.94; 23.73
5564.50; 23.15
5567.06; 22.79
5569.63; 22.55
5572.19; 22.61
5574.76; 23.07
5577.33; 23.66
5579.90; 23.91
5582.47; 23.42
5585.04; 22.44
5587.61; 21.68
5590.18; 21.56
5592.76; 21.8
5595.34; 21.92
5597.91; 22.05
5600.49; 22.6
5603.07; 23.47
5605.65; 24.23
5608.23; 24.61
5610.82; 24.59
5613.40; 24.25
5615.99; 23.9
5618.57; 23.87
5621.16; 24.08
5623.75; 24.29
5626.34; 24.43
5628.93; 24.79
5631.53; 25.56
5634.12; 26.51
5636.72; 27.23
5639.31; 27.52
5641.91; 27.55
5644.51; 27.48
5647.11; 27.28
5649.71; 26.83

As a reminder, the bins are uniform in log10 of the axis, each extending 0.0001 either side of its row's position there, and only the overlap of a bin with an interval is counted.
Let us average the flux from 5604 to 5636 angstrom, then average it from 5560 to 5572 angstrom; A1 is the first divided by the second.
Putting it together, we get 1.1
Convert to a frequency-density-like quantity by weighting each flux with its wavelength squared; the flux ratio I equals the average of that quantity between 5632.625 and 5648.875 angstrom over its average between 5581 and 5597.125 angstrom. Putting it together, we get 1.25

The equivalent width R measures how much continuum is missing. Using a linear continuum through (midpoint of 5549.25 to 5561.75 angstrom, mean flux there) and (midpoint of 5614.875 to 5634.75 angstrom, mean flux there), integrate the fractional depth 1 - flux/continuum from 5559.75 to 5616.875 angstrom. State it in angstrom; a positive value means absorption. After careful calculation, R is 4.3 angstrom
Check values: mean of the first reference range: 25.3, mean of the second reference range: 24.6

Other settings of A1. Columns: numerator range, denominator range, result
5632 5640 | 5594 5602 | 1.21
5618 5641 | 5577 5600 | 1.13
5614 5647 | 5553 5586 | 1.08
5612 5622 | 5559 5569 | 1.03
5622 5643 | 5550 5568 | 1.06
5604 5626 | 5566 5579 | 1.06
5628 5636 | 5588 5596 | 1.19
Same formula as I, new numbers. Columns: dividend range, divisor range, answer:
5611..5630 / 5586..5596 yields 1.13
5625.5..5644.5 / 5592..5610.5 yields 1.16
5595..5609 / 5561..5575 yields 1.02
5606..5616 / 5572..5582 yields 1.06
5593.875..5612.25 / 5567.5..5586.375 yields 1.02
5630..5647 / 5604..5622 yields 1.12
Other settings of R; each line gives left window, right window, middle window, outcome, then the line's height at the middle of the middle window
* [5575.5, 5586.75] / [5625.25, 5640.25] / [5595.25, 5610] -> 0.7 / 24.4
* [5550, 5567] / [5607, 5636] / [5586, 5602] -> 1.8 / 24.7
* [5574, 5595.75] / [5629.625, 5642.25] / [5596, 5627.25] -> 1.2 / 24.8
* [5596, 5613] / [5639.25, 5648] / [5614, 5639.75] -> 0.7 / 25.8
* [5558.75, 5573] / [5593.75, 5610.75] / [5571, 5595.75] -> 0.6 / 23.2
